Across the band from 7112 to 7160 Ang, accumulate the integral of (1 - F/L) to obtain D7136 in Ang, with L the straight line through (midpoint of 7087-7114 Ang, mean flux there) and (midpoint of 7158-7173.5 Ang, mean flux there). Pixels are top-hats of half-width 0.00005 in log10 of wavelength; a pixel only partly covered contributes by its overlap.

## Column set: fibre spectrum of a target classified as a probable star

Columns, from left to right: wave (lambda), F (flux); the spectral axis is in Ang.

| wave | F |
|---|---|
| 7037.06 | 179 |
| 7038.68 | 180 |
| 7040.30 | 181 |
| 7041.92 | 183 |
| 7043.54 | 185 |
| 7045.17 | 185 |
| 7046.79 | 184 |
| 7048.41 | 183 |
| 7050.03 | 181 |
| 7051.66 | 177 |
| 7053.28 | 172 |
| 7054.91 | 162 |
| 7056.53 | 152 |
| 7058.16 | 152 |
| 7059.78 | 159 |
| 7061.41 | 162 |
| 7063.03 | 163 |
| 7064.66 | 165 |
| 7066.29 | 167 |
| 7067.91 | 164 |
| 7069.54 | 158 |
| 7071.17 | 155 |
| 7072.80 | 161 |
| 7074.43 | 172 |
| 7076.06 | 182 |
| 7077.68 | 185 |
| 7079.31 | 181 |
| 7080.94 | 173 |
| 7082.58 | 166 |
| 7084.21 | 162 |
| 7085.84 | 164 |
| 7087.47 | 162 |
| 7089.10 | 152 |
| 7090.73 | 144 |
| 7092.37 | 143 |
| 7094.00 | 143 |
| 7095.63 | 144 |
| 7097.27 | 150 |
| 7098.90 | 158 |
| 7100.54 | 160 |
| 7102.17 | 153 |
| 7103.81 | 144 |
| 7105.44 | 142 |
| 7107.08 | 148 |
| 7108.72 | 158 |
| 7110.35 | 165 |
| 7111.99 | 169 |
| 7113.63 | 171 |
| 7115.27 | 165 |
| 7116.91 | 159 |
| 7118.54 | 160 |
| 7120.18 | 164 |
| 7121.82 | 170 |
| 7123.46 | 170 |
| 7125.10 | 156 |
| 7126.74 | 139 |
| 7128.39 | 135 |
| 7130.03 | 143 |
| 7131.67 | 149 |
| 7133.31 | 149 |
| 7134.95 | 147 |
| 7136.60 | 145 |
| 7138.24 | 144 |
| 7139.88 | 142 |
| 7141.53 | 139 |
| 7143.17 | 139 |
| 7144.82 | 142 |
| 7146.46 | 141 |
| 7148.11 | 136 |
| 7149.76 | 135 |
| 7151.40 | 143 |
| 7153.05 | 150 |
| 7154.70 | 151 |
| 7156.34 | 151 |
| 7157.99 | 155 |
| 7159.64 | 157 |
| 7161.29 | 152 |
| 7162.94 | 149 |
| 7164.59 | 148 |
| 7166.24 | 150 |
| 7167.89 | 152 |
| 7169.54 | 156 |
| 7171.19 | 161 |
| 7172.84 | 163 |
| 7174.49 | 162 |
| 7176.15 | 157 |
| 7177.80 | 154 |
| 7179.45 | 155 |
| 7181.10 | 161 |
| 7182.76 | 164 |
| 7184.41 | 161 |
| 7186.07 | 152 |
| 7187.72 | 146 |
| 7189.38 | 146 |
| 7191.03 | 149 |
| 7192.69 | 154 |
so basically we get 1.1 Ang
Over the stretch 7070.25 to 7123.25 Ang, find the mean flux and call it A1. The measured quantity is 160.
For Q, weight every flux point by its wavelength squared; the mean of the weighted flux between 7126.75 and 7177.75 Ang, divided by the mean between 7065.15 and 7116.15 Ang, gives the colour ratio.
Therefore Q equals 0.9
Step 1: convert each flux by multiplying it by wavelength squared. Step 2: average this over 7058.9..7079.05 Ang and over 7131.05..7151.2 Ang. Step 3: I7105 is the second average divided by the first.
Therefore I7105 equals 0.9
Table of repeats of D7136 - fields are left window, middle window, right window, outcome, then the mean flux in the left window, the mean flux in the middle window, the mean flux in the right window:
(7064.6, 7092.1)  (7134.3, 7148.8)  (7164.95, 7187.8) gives 1.6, 165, 142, 157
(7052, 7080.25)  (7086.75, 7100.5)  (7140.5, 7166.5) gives 0.8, 166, 150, 146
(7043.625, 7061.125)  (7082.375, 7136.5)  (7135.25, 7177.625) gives 1.5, 171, 154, 149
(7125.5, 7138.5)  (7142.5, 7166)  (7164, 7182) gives 0.7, 144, 146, 156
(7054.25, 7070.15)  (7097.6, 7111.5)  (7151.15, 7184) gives 0.4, 160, 154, 155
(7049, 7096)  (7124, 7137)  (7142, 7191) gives 0.8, 163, 146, 151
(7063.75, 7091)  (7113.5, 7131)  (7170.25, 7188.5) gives 0.6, 166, 157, 158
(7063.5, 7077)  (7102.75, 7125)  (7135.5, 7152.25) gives -1.4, 166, 160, 141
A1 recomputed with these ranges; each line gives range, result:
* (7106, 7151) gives 151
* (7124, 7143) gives 145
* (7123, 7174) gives 148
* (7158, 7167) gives 151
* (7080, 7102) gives 156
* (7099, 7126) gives 160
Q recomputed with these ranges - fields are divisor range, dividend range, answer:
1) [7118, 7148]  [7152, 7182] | 1.05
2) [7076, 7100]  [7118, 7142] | 0.95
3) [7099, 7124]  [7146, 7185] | 0.97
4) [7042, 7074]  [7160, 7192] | 0.95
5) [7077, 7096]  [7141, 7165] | 0.93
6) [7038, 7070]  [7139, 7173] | 0.89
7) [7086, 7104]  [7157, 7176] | 1.05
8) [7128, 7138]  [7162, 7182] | 1.08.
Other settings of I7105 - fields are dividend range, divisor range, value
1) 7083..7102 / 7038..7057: 0.87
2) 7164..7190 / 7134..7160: 1.09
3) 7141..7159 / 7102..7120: 0.92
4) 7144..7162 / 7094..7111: 0.98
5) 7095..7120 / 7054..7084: 0.96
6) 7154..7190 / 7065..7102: 0.98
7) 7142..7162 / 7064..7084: 0.88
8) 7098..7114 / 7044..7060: 0.93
